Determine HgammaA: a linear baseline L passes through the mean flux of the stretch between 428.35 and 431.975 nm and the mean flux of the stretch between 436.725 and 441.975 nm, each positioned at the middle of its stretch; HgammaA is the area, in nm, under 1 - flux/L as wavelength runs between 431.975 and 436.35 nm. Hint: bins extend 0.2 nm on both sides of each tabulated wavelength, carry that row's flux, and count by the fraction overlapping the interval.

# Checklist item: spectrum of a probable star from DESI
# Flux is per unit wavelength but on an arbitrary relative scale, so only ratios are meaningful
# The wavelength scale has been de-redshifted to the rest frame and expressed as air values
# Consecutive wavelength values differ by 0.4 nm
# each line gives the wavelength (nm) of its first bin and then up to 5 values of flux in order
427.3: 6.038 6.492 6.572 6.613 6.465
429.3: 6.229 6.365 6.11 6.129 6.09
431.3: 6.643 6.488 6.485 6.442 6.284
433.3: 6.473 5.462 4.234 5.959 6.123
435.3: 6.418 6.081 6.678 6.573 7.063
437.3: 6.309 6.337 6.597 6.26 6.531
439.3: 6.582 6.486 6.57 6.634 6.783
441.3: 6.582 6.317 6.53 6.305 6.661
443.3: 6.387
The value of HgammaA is 0.25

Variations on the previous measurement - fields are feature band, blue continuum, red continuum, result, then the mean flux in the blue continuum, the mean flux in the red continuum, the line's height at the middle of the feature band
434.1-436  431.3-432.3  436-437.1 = 0.21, 6.52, 6.78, 6.7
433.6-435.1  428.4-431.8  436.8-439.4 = 0.23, 6.34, 6.5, 6.42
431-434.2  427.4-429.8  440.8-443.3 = 0.17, 6.44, 6.51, 6.46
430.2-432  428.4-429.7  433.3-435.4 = -0.06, 6.41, 5.68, 6.13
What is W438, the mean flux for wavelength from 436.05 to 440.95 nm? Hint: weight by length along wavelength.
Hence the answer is 6.56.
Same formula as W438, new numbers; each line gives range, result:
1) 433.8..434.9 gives 5.32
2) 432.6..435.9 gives 5.9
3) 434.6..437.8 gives 6.44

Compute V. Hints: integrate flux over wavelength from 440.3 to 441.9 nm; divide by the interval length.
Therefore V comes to 6.58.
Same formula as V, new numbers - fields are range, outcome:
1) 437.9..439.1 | 6.46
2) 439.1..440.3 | 6.55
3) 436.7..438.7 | 6.51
